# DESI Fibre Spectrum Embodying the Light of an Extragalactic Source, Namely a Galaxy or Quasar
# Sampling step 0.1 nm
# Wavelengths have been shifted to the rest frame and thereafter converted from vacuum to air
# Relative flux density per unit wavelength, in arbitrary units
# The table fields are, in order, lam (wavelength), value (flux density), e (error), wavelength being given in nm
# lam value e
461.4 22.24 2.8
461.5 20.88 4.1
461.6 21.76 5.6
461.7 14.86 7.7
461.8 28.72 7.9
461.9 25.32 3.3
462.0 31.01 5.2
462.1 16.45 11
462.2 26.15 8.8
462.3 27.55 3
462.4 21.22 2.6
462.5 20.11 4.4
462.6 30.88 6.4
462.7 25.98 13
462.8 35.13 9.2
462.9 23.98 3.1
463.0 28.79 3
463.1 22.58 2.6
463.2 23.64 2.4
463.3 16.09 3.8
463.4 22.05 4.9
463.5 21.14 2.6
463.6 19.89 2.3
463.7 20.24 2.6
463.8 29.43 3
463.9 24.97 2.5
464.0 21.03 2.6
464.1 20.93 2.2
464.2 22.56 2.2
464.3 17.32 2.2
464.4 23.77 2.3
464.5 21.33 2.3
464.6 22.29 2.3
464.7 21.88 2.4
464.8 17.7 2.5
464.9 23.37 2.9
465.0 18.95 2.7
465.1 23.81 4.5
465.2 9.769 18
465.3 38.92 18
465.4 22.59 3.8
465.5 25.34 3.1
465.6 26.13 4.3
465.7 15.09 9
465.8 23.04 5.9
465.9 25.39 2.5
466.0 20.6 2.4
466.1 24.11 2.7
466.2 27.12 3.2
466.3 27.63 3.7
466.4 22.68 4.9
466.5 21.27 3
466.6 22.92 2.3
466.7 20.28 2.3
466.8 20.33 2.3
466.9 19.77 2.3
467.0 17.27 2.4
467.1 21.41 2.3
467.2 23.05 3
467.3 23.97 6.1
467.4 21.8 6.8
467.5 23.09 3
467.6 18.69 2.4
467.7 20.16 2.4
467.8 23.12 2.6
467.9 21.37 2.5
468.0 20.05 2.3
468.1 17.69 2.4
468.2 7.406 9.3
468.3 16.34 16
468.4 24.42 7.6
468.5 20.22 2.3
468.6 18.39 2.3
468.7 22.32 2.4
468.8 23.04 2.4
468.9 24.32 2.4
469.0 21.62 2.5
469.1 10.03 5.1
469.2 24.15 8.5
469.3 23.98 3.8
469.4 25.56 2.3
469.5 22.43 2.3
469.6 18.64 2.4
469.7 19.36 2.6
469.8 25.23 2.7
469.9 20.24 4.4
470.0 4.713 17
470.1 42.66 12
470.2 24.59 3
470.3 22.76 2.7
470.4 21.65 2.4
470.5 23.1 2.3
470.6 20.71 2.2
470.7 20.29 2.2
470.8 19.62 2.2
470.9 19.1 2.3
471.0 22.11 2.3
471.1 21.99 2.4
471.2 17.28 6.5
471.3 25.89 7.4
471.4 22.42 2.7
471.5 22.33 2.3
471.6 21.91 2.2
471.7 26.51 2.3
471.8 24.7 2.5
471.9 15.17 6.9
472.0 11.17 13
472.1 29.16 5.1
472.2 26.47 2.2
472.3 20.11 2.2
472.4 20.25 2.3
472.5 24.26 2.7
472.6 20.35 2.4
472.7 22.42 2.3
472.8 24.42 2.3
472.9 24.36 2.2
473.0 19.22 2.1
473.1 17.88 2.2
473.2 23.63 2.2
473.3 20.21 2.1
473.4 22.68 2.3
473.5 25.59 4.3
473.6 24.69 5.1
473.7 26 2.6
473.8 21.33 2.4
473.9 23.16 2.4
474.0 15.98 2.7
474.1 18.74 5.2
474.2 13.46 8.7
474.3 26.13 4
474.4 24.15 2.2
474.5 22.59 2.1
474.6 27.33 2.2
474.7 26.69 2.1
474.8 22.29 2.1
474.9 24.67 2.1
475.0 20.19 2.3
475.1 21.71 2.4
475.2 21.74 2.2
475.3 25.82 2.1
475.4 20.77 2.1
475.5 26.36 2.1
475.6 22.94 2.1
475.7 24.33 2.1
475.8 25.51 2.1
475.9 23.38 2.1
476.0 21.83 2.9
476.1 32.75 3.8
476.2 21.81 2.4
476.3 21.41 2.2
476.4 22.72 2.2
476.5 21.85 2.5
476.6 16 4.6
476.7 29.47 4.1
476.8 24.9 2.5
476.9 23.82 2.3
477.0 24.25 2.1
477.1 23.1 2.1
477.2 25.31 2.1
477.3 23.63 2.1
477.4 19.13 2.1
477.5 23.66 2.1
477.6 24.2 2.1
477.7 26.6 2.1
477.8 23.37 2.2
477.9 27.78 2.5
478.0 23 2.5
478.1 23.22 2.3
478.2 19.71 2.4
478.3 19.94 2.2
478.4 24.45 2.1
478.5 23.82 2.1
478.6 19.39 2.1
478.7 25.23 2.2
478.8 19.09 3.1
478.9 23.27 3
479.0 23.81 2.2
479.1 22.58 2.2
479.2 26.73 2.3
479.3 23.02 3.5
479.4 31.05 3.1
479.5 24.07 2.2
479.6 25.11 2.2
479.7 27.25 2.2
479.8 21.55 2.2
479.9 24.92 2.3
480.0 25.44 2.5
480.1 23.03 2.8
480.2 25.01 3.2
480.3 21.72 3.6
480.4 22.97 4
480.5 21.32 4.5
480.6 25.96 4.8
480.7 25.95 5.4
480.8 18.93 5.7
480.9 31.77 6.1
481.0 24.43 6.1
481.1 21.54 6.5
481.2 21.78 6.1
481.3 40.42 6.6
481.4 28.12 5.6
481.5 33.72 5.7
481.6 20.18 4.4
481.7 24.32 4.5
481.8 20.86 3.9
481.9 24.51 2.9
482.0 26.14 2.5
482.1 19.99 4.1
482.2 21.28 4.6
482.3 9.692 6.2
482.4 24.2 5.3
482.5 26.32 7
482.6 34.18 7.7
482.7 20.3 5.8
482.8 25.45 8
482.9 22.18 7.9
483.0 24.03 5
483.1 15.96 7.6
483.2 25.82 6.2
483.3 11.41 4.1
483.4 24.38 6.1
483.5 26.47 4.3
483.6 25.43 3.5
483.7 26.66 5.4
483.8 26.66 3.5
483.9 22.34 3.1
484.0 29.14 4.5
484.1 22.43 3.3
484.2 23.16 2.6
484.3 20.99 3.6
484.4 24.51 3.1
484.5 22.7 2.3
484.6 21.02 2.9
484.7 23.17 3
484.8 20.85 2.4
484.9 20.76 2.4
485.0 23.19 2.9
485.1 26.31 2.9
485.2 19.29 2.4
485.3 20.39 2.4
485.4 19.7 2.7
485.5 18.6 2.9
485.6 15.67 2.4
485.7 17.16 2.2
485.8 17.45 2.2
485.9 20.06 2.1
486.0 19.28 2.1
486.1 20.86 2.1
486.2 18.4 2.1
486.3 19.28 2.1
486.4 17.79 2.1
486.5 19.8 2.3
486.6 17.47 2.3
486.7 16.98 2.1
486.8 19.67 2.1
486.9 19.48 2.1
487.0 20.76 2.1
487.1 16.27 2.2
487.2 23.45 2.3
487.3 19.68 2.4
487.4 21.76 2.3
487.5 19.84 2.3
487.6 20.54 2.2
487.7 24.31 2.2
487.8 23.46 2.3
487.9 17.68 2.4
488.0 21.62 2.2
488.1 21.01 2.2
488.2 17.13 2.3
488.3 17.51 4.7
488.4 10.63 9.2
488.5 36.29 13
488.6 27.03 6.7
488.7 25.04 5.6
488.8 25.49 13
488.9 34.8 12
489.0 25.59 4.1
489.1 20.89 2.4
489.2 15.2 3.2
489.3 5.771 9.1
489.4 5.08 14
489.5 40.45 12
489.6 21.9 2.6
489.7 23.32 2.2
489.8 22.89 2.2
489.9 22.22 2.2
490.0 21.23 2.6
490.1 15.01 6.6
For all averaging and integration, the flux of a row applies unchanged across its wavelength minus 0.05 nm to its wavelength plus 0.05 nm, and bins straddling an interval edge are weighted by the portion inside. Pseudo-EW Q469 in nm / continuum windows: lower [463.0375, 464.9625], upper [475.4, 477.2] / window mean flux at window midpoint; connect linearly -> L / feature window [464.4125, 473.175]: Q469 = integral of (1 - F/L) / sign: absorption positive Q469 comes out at 0.35 nm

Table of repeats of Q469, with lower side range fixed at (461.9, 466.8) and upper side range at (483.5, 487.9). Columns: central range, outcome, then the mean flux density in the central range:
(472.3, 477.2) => -0.156 nm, 22.9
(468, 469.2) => 0.200 nm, 19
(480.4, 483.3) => -0.341 nm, 24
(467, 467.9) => 0.051 nm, 21.6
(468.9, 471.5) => 0.112 nm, 21.7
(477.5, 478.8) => -0.082 nm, 23.2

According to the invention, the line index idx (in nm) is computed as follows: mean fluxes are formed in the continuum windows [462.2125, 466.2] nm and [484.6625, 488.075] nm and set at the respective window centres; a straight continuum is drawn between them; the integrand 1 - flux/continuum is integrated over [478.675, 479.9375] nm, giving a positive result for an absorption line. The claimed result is -0.20 nm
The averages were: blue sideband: 23.1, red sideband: 20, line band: 24.4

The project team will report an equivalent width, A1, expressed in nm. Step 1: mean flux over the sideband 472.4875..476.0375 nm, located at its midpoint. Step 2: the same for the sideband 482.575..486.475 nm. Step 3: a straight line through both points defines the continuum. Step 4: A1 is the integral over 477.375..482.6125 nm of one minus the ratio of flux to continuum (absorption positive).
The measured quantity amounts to -0.45 nm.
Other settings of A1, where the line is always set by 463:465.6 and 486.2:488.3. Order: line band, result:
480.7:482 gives -0.347 nm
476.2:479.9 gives -0.489 nm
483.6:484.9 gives -0.224 nm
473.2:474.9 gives -0.115 nm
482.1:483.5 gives -0.121 nm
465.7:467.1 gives -0.009 nm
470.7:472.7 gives -0.012 nm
